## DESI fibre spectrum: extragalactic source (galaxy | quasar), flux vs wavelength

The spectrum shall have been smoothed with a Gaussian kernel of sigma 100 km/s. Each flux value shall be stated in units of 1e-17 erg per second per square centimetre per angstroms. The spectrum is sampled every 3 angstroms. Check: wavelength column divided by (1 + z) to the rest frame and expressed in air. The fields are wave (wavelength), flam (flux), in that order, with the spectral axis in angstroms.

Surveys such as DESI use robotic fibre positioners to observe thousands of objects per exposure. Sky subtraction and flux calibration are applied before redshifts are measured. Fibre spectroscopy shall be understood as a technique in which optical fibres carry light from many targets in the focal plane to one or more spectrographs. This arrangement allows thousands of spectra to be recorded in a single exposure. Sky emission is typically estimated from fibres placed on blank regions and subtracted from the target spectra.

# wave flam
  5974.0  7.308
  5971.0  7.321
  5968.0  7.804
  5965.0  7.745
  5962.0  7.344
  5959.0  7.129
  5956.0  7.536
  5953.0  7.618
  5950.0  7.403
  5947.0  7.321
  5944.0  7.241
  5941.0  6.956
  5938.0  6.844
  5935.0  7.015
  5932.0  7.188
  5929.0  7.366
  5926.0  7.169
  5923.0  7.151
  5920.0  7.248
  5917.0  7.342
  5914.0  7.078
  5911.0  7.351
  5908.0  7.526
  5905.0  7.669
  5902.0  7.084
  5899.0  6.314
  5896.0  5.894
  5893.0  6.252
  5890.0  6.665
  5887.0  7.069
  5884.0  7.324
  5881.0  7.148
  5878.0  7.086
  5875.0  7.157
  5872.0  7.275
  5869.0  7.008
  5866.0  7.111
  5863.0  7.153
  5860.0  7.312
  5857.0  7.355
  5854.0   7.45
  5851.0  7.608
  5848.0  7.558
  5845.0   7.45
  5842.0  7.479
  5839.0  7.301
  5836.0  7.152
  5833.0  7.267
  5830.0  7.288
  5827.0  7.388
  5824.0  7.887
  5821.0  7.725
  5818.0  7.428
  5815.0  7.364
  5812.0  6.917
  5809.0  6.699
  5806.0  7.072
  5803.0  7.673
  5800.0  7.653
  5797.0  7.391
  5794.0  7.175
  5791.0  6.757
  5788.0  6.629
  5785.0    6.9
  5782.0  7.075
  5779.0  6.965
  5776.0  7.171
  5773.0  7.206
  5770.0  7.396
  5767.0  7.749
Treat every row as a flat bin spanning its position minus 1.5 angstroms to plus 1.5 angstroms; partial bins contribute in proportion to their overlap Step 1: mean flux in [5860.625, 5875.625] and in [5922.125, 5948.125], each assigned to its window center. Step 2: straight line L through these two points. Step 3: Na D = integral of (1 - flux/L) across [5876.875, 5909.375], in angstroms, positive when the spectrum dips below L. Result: 1.1 angstroms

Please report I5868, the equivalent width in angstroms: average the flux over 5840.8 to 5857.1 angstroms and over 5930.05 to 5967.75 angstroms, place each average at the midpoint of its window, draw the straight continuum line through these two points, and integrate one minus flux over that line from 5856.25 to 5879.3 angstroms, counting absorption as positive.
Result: 0.9 angstroms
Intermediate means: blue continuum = 7.49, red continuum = 7.3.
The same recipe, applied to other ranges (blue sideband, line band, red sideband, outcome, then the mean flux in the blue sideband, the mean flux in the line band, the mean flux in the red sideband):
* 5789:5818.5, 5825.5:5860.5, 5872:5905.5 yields -1.7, 7.2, 7.39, 6.87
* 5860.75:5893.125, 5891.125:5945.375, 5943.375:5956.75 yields 1.8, 7.06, 7.04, 7.43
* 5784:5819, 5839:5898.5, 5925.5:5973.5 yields 0.8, 7.14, 7.11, 7.32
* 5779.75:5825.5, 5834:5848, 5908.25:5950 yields -0.3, 7.22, 7.37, 7.19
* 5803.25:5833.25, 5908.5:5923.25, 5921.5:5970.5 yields 0.1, 7.32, 7.26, 7.3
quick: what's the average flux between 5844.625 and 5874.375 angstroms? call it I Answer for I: 7.32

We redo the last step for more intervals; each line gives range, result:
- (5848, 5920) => 7.11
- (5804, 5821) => 7.17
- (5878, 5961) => 7.11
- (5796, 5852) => 7.38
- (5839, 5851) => 7.49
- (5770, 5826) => 7.21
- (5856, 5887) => 7.18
